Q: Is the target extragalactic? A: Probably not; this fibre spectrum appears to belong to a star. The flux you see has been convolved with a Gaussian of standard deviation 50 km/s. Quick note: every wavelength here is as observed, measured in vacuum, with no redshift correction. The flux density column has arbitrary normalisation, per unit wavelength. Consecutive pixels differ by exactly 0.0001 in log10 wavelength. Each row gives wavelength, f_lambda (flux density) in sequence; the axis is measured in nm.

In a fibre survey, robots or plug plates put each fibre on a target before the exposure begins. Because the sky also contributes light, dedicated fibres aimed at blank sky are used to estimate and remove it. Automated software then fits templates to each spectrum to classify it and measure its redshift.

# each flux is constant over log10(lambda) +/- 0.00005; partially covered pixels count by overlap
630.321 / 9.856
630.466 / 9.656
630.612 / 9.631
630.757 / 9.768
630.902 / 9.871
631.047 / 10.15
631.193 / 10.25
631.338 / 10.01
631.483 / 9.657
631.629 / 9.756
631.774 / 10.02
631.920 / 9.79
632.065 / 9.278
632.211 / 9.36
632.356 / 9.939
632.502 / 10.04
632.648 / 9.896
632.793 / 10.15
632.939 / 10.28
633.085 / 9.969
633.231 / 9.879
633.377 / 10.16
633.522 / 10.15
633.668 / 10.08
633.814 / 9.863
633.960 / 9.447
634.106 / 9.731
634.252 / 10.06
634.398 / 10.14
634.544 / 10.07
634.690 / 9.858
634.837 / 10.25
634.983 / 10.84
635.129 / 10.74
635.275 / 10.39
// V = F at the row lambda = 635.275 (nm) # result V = 10.39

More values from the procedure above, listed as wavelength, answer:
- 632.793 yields 10.15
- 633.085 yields 9.969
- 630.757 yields 9.768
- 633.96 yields 9.447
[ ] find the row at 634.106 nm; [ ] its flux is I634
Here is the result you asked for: 9.731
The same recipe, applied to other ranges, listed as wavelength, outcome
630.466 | 9.656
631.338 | 10.01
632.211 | 9.36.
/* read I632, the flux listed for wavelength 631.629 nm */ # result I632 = 9.756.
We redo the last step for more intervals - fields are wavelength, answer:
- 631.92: 9.79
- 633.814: 9.863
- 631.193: 10.25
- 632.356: 9.939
